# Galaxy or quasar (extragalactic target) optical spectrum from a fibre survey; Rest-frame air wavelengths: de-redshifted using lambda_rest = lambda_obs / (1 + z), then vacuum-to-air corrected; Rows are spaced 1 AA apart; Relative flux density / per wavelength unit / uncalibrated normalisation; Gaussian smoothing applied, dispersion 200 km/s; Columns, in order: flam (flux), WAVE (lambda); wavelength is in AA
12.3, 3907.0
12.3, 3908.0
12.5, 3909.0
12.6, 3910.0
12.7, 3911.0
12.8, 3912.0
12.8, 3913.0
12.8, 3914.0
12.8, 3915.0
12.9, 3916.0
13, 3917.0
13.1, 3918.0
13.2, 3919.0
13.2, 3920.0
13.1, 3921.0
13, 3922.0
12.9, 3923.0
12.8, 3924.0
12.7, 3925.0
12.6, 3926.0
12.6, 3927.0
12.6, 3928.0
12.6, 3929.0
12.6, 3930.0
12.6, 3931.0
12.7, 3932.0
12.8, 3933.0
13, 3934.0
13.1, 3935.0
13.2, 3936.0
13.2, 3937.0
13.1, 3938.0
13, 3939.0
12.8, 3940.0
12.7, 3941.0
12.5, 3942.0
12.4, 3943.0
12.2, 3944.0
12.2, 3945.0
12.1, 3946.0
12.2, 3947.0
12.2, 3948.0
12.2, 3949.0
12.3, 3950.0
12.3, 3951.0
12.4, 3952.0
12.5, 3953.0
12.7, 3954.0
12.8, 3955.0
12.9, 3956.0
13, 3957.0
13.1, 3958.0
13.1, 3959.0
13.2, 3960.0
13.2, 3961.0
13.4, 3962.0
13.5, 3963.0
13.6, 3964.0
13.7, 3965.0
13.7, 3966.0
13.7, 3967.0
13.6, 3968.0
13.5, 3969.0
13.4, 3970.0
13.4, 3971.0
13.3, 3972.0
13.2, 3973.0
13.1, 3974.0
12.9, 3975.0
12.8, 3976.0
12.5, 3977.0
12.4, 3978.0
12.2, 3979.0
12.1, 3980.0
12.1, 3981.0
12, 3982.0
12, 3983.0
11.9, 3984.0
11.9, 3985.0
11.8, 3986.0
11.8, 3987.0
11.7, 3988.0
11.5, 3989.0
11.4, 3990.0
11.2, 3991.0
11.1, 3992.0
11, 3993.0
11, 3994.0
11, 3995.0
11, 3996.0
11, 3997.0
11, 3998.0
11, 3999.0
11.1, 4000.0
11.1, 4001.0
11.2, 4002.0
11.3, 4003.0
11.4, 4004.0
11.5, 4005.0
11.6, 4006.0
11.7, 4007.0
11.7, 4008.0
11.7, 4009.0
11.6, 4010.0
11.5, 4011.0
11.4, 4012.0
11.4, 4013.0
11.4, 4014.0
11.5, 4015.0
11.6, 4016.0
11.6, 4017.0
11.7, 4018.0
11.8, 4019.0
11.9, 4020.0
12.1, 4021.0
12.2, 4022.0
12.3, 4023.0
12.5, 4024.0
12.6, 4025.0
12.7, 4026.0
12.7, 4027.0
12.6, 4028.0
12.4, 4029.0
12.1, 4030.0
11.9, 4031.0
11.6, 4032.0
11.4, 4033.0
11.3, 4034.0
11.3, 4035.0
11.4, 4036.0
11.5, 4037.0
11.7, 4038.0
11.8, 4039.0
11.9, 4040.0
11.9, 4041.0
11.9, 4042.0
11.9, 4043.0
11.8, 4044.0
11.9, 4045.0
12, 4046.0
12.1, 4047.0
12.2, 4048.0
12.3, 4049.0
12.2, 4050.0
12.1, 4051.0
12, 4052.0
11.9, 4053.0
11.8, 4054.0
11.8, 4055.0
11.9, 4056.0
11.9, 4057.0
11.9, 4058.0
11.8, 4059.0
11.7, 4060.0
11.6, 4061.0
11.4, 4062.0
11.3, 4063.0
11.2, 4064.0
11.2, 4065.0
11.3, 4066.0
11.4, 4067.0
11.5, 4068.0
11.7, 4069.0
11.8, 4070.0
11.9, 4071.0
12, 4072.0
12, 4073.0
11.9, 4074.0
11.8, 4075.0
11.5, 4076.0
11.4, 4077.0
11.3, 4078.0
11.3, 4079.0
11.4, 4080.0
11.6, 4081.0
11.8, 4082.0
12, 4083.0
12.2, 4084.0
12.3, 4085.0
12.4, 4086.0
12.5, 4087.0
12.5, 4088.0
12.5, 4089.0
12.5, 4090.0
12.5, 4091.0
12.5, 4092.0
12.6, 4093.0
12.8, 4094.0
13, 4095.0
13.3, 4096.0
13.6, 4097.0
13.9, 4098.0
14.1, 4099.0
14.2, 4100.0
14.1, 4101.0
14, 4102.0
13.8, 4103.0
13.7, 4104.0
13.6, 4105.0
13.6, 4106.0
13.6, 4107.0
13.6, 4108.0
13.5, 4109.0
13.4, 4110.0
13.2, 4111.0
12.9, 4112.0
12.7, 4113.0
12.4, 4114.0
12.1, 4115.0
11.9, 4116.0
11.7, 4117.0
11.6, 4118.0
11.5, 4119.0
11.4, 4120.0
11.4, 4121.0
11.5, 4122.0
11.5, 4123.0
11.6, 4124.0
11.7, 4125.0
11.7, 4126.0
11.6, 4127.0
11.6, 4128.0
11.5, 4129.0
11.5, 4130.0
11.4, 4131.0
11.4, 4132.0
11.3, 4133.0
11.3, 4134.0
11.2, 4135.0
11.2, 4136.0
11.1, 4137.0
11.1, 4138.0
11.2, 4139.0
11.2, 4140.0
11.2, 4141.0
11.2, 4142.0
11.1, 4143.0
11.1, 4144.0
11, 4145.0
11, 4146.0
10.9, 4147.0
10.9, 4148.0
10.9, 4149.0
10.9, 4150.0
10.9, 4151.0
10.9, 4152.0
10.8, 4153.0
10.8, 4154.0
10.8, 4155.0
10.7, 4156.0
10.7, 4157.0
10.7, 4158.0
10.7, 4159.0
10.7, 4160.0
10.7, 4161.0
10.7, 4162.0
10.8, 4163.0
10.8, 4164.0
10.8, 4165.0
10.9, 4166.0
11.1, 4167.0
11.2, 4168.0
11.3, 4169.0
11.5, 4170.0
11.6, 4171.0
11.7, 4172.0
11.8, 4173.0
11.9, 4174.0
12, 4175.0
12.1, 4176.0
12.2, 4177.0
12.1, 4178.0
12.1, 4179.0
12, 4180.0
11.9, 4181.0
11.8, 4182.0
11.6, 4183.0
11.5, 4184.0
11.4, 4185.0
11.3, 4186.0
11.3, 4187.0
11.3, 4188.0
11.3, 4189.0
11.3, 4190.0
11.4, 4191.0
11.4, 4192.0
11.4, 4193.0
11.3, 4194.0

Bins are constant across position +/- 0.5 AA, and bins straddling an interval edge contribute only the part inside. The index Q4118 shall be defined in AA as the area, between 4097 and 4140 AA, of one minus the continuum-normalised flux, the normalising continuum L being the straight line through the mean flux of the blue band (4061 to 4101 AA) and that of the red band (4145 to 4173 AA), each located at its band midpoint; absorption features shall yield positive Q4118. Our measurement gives -2.7 AA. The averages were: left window 12.2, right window 11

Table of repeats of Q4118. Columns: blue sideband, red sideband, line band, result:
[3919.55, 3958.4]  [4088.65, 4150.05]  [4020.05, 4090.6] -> 2.7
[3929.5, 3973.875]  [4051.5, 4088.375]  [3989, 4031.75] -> 2.4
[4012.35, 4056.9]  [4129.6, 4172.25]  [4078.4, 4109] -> -3.9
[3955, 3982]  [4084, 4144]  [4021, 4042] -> 1.2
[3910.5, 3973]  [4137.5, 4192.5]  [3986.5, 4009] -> 2.1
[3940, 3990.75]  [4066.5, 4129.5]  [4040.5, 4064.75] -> 1.2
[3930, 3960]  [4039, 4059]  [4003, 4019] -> 0.9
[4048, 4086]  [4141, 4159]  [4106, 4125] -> -1.8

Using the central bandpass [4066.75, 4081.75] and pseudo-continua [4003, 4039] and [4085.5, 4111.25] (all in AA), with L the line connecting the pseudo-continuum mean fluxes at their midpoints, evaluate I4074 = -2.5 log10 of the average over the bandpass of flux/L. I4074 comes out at 0.10 mag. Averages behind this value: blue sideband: 11.8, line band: 11.6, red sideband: 13.3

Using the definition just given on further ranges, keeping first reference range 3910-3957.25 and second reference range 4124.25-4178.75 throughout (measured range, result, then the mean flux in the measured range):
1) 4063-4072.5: 0.02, 11.5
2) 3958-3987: -0.04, 12.9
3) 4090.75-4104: -0.16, 13.4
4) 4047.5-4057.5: -0.01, 12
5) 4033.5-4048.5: 0.02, 11.8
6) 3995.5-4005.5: 0.10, 11.2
